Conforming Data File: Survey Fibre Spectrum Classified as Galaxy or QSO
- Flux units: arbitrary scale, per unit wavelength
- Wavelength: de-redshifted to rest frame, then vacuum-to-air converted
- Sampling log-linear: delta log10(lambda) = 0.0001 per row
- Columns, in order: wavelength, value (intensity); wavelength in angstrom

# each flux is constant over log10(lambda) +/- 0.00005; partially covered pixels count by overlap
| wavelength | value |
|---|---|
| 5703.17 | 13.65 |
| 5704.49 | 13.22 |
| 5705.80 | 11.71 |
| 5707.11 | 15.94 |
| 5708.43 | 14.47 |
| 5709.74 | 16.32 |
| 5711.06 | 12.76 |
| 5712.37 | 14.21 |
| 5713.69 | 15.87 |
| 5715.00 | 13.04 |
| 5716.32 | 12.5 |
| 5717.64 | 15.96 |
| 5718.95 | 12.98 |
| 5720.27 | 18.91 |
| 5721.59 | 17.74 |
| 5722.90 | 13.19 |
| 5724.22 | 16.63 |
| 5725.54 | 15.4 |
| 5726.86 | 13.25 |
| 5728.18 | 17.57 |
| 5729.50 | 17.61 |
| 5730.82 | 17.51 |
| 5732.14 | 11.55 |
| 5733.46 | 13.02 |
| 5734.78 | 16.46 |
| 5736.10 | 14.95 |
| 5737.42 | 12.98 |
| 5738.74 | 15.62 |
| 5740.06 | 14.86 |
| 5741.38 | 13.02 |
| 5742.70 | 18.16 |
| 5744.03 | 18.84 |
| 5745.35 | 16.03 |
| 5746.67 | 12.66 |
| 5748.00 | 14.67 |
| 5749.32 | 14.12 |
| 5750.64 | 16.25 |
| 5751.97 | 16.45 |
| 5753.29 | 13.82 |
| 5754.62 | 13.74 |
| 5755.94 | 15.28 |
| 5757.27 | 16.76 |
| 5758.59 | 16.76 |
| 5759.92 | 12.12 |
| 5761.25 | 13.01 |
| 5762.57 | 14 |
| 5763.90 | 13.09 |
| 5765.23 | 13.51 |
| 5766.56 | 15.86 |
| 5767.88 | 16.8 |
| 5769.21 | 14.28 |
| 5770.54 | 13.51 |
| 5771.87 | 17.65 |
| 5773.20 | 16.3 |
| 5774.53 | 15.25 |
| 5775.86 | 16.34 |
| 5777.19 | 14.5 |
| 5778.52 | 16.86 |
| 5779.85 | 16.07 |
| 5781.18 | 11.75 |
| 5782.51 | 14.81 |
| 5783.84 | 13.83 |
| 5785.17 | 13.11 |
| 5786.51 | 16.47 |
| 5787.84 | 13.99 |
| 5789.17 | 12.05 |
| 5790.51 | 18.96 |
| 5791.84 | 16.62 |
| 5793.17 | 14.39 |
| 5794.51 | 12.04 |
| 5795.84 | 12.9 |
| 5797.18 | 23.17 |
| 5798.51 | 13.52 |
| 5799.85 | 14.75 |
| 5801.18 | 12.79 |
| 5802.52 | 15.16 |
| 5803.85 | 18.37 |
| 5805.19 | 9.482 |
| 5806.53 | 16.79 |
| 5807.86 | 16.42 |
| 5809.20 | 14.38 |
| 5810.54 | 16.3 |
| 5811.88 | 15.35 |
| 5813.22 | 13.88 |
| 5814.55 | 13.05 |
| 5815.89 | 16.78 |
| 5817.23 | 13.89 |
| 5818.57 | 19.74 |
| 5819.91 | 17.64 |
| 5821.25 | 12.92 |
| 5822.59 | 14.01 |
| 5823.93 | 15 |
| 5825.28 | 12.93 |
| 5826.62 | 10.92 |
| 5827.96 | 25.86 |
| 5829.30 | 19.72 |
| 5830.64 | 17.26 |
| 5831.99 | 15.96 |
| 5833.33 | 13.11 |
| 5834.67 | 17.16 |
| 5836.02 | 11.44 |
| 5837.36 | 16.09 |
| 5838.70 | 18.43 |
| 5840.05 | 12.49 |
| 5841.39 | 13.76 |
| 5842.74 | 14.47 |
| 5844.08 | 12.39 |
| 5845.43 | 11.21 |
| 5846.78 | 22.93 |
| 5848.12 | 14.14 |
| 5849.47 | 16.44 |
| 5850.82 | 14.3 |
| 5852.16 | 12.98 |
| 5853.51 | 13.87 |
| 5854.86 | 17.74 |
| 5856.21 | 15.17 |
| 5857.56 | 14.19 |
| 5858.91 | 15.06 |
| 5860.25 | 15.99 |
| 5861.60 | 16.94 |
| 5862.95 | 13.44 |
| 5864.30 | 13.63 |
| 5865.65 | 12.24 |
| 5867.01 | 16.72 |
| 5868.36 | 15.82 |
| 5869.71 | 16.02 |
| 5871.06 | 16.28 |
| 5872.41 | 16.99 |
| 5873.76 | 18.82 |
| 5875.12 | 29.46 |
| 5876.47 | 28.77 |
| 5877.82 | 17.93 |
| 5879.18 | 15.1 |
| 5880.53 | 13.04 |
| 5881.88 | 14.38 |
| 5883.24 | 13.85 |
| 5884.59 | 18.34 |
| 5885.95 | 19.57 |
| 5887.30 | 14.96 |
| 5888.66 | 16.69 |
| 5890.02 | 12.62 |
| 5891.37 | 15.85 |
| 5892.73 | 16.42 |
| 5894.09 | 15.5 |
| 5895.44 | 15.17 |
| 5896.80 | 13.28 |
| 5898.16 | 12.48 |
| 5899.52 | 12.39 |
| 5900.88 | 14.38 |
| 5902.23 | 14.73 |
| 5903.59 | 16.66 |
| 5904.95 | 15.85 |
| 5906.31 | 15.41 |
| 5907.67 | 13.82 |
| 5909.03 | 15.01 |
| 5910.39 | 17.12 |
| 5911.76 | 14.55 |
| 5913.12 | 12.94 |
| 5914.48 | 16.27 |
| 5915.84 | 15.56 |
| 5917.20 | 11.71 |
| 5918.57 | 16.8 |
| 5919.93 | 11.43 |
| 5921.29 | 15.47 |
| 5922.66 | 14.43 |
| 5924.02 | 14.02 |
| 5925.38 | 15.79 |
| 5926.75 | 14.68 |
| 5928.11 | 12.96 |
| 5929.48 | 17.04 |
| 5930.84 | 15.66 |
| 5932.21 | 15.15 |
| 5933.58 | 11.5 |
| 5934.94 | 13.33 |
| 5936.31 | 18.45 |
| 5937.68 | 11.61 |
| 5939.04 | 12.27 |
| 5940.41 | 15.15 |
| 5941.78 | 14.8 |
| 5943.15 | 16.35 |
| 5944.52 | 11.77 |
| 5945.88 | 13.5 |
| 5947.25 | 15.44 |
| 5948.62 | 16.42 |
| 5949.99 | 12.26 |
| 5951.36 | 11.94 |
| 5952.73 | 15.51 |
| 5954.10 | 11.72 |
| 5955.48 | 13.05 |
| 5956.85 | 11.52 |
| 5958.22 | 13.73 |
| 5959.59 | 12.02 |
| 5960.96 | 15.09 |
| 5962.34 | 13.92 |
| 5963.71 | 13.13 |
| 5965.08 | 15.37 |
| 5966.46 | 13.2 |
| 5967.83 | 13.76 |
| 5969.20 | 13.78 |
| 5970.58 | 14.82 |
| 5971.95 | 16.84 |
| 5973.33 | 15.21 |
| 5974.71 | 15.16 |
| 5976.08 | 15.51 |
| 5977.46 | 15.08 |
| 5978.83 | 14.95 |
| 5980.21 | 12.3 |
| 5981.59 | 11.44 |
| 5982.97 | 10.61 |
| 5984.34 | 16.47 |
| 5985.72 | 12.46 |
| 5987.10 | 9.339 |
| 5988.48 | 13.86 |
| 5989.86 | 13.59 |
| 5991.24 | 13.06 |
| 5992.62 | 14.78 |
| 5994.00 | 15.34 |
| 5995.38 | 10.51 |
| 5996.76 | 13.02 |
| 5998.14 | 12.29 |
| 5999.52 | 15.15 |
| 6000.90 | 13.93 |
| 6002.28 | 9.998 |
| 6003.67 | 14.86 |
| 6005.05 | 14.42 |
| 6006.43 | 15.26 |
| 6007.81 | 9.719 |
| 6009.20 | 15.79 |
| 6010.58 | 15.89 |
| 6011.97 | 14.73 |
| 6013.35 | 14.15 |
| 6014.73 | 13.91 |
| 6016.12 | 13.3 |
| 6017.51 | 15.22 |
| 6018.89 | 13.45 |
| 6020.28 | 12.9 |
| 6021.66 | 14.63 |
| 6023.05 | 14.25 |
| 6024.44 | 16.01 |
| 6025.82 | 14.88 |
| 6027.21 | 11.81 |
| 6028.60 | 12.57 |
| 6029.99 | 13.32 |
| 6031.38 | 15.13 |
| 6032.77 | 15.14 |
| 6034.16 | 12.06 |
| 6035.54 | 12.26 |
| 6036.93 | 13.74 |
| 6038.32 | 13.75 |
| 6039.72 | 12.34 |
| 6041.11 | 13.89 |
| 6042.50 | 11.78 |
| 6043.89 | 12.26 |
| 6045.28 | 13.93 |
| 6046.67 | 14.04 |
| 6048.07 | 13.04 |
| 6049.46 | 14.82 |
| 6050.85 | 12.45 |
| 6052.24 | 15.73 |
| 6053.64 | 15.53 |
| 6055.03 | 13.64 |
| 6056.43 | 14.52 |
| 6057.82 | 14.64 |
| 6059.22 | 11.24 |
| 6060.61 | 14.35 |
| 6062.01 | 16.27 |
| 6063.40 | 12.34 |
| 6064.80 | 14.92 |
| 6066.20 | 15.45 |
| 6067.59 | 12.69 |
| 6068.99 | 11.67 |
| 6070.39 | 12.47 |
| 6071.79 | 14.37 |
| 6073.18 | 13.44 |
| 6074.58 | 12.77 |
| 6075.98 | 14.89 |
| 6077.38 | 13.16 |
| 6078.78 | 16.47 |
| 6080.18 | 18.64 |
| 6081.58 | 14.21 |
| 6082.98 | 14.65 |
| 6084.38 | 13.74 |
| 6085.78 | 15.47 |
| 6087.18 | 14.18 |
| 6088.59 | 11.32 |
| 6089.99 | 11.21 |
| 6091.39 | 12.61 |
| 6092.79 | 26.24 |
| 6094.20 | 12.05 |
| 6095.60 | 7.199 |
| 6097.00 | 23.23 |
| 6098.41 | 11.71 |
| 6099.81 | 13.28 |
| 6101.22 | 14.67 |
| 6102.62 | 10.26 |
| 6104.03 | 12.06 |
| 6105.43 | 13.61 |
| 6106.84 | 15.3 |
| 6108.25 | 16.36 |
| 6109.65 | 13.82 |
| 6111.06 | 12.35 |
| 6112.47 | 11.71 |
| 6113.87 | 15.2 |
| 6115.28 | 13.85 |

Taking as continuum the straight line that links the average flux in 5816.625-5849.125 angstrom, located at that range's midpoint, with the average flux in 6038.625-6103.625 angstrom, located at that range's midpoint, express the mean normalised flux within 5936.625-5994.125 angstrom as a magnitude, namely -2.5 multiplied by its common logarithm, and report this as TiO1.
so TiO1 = 0.07 mag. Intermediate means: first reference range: 15.6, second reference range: 14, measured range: 13.8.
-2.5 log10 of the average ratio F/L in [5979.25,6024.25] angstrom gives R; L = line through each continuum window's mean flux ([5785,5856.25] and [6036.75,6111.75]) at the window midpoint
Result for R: 0.07 mag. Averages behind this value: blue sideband 15.3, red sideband 14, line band 13.5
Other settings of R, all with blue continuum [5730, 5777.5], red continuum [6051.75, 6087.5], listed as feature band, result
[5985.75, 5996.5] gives 0.12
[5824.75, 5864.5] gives -0.04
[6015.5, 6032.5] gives 0.03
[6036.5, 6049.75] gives 0.08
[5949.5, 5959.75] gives 0.14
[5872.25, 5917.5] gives -0.10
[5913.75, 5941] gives 0.01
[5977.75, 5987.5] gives 0.14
